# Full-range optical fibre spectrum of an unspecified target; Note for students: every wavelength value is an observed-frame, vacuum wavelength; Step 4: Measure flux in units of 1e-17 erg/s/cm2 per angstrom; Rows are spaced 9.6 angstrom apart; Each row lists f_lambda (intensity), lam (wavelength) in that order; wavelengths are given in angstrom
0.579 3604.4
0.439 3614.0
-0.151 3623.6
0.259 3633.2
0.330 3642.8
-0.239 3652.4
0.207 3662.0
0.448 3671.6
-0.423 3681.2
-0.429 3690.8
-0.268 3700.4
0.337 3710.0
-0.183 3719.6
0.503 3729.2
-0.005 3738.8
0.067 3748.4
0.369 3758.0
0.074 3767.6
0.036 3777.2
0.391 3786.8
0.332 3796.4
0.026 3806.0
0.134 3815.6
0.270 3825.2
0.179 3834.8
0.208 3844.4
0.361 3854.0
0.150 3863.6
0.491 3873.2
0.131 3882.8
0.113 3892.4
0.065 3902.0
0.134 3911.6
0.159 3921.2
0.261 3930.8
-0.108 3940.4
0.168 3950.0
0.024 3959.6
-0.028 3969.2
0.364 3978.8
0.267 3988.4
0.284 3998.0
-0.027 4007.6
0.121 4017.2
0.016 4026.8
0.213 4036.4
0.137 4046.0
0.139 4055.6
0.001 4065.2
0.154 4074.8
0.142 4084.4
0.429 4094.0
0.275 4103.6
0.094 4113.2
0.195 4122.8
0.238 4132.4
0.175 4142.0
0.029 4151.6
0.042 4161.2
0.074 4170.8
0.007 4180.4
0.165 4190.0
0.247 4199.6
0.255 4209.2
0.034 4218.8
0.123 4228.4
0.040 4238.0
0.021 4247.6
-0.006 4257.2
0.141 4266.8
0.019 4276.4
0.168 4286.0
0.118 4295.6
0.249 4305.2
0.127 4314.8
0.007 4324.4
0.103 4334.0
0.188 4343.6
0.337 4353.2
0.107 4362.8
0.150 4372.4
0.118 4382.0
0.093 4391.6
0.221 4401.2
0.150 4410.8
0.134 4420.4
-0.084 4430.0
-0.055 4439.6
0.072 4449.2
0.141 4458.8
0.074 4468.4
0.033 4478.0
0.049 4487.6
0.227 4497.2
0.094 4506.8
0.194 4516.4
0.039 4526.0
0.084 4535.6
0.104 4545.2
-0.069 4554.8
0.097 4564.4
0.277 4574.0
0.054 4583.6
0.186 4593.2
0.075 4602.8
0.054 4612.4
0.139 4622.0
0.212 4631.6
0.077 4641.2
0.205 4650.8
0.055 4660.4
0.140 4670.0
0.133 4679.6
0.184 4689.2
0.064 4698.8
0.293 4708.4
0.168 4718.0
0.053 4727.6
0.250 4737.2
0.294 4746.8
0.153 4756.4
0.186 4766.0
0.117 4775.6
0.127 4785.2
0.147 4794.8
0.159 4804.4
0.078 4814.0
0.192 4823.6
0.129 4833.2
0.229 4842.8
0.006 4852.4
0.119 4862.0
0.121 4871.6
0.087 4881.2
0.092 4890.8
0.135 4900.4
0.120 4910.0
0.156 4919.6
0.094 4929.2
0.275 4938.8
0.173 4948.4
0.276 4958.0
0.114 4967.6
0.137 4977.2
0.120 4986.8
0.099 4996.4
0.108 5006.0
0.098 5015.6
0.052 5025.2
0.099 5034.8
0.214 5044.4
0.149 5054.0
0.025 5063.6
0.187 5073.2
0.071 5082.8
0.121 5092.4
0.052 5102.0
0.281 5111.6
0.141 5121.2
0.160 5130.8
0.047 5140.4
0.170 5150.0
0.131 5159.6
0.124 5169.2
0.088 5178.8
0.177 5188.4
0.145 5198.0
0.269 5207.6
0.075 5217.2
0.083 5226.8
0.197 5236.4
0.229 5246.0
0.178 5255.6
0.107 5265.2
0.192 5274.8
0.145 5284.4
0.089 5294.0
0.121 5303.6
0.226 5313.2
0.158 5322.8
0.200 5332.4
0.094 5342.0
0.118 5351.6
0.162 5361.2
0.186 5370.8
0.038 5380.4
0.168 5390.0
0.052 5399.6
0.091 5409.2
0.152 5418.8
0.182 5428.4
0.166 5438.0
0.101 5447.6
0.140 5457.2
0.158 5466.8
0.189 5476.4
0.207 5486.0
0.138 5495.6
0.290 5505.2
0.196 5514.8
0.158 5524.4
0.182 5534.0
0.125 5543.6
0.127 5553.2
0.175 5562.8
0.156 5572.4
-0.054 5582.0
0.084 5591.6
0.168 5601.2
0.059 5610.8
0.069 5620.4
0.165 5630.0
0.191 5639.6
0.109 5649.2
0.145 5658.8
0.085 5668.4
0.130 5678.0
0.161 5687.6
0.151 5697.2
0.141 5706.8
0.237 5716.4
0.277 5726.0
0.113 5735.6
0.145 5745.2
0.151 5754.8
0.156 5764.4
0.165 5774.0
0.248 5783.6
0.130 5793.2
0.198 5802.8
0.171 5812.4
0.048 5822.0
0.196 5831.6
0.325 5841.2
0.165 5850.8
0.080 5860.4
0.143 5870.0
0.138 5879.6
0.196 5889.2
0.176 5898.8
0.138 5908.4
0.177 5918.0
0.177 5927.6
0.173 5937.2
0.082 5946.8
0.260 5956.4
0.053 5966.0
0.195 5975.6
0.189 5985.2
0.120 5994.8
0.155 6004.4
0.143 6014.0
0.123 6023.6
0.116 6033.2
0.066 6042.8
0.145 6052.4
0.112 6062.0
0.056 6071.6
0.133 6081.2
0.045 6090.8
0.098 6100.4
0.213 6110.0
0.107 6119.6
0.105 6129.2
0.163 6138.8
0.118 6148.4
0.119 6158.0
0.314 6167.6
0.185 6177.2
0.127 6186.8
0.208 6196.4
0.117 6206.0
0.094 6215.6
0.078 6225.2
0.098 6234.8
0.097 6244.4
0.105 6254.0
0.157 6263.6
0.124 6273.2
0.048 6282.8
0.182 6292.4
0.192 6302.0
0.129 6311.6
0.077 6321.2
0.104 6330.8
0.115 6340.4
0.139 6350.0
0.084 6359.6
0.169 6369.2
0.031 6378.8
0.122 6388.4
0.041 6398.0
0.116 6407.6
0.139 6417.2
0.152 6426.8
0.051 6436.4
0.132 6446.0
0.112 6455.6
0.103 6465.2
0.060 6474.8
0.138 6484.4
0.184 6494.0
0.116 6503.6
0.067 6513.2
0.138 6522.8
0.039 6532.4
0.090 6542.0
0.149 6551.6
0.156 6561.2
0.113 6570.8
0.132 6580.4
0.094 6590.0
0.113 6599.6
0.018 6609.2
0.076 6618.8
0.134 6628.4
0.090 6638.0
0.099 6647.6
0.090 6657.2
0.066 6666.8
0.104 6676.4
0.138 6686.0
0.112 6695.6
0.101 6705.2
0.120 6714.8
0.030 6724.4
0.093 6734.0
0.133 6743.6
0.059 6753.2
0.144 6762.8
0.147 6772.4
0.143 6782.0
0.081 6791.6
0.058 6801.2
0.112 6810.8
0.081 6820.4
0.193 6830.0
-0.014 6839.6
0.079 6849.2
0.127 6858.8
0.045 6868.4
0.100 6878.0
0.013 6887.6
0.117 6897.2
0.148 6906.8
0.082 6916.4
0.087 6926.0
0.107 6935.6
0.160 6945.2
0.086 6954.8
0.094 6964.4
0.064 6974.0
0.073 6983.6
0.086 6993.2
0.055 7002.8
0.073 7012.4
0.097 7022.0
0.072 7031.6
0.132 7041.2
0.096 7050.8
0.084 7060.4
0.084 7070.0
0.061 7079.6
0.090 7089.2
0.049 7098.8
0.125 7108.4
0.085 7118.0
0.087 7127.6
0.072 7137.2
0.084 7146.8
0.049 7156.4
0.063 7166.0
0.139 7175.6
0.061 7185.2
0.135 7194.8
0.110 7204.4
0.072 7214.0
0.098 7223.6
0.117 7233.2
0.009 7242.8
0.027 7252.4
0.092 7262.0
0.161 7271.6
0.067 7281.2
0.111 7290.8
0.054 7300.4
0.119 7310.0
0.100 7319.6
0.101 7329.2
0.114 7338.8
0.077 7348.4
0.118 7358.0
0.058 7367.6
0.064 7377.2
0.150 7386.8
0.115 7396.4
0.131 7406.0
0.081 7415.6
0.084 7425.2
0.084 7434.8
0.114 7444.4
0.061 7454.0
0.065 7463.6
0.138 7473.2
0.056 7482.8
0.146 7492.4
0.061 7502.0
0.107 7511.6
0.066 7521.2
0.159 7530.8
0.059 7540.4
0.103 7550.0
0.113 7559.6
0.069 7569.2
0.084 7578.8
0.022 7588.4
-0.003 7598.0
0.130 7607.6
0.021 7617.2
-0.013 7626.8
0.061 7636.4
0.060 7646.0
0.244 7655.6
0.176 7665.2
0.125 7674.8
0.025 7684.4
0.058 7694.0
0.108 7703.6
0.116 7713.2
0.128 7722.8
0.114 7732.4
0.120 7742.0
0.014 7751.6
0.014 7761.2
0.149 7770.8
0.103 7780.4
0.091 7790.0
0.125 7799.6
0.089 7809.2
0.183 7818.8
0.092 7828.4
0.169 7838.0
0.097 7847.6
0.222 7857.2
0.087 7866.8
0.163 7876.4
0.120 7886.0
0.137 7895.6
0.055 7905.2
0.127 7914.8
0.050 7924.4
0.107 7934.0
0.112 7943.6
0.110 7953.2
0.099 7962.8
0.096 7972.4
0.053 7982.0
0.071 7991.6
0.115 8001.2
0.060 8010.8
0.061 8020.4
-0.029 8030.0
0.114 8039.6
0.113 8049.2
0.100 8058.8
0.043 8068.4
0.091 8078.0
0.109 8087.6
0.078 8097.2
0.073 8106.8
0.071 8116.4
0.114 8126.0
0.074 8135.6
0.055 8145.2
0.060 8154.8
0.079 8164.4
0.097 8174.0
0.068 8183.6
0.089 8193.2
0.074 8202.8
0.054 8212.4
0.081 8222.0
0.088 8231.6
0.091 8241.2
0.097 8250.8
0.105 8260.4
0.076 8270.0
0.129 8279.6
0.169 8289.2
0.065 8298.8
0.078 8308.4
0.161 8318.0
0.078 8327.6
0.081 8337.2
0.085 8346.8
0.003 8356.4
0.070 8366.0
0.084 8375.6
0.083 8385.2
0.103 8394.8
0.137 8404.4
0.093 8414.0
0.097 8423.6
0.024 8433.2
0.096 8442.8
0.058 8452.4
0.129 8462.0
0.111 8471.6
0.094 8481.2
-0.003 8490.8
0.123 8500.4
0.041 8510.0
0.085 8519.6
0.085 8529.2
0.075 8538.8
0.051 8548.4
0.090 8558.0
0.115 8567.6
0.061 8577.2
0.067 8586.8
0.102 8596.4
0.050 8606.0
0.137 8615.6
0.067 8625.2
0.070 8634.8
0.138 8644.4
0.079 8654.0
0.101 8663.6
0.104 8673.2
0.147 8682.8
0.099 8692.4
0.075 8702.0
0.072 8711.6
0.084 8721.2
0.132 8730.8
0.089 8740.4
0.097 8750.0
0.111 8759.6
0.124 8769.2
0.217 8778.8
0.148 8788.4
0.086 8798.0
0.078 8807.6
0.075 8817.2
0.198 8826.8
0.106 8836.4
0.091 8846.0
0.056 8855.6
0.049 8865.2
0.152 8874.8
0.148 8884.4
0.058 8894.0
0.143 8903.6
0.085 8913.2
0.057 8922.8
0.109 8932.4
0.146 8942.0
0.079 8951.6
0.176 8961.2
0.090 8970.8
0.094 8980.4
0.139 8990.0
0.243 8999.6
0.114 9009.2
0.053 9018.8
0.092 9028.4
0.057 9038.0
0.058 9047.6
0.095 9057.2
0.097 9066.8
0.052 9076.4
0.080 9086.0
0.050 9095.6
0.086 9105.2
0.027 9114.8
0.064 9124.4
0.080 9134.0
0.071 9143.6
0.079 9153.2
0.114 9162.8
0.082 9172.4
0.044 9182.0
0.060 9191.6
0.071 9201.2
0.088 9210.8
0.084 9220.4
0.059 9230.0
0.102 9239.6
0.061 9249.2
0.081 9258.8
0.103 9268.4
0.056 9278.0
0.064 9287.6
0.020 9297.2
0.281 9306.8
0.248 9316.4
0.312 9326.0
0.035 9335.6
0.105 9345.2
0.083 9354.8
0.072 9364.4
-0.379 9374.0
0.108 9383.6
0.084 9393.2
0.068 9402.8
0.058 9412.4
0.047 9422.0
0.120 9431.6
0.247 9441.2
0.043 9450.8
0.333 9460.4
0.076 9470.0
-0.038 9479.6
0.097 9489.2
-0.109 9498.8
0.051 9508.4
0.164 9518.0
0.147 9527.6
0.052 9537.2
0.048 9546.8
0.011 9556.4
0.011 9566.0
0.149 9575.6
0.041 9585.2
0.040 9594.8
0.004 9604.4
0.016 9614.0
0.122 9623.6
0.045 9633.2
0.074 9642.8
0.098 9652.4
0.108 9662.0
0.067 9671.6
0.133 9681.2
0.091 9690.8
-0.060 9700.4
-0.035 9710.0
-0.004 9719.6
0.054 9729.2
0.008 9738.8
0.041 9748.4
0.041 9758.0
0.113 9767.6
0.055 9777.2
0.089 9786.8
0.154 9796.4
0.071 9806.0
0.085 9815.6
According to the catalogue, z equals 0.167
